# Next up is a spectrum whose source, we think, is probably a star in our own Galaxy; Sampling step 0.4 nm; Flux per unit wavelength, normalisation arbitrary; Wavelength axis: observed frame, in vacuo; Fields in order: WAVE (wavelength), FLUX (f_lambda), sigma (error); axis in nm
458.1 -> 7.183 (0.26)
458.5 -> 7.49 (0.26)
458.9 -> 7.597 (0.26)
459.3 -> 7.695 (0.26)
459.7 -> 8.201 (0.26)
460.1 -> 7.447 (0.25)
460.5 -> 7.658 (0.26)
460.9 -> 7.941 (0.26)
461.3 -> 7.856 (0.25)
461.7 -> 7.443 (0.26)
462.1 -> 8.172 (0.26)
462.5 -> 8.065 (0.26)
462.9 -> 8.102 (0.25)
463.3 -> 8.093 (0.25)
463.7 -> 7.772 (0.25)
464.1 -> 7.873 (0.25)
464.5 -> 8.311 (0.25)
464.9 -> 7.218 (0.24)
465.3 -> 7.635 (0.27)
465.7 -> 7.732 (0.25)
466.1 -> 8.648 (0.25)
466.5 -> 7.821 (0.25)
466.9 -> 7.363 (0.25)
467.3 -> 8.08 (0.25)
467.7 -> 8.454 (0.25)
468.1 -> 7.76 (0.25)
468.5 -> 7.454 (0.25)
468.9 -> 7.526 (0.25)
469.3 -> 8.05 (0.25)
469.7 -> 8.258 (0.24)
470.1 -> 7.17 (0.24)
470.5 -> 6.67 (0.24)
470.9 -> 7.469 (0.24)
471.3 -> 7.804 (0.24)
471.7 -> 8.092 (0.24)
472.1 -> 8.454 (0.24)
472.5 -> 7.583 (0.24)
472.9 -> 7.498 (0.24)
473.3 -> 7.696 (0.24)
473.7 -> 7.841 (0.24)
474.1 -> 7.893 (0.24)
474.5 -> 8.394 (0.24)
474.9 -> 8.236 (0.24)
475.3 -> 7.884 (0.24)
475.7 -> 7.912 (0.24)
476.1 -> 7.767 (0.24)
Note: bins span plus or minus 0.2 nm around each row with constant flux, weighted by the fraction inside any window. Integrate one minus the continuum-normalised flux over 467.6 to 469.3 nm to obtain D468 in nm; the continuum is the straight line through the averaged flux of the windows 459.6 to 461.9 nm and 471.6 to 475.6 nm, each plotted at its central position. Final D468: 0.017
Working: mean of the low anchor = 7.74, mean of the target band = 7.79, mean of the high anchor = 7.95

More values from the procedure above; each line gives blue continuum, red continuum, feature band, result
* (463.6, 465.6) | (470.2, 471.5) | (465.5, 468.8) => -0.143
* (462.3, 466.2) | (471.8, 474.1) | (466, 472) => 0.080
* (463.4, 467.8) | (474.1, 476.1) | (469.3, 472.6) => 0.111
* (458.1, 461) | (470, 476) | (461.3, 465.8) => -0.089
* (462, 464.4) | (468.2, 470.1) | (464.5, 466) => 0.041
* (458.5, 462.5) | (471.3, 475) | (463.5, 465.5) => 0.018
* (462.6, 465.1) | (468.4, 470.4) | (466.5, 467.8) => -0.026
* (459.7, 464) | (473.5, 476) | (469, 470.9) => 0.103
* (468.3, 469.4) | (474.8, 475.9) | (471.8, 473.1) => -0.005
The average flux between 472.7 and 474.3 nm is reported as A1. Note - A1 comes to 7.73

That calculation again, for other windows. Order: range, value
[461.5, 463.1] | 7.95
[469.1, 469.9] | 8.15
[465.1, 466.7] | 7.96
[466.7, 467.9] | 7.97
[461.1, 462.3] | 7.82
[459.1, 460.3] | 7.78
